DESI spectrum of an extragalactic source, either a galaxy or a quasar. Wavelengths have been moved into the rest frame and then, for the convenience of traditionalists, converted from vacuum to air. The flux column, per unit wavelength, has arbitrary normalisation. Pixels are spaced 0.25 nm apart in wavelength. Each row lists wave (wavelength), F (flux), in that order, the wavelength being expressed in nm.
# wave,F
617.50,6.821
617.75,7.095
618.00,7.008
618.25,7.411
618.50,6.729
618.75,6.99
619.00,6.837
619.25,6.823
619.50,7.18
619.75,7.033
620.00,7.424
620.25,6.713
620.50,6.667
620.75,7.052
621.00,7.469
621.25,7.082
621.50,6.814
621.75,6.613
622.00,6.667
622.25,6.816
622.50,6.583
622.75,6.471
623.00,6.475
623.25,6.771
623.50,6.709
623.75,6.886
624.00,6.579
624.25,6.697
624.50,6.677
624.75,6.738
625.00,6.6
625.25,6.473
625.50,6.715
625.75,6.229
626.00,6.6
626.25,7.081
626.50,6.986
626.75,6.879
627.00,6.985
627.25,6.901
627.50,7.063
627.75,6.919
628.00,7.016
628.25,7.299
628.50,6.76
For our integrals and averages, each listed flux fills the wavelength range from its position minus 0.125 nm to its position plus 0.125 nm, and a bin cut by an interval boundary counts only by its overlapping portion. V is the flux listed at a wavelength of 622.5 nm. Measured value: 6.583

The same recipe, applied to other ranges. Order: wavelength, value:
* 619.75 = 7.033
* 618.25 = 7.411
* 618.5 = 6.729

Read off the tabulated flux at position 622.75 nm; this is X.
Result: 6.471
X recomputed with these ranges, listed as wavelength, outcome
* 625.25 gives 6.473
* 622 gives 6.667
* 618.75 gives 6.99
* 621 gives 7.469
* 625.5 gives 6.715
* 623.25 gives 6.771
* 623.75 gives 6.886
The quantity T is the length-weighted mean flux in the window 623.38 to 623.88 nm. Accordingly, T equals 6.8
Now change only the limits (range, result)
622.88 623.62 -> 6.65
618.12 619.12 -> 6.99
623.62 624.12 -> 6.73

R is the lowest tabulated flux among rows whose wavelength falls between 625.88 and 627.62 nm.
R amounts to 6.6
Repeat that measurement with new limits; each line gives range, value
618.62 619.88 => 6.823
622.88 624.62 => 6.475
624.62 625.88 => 6.229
